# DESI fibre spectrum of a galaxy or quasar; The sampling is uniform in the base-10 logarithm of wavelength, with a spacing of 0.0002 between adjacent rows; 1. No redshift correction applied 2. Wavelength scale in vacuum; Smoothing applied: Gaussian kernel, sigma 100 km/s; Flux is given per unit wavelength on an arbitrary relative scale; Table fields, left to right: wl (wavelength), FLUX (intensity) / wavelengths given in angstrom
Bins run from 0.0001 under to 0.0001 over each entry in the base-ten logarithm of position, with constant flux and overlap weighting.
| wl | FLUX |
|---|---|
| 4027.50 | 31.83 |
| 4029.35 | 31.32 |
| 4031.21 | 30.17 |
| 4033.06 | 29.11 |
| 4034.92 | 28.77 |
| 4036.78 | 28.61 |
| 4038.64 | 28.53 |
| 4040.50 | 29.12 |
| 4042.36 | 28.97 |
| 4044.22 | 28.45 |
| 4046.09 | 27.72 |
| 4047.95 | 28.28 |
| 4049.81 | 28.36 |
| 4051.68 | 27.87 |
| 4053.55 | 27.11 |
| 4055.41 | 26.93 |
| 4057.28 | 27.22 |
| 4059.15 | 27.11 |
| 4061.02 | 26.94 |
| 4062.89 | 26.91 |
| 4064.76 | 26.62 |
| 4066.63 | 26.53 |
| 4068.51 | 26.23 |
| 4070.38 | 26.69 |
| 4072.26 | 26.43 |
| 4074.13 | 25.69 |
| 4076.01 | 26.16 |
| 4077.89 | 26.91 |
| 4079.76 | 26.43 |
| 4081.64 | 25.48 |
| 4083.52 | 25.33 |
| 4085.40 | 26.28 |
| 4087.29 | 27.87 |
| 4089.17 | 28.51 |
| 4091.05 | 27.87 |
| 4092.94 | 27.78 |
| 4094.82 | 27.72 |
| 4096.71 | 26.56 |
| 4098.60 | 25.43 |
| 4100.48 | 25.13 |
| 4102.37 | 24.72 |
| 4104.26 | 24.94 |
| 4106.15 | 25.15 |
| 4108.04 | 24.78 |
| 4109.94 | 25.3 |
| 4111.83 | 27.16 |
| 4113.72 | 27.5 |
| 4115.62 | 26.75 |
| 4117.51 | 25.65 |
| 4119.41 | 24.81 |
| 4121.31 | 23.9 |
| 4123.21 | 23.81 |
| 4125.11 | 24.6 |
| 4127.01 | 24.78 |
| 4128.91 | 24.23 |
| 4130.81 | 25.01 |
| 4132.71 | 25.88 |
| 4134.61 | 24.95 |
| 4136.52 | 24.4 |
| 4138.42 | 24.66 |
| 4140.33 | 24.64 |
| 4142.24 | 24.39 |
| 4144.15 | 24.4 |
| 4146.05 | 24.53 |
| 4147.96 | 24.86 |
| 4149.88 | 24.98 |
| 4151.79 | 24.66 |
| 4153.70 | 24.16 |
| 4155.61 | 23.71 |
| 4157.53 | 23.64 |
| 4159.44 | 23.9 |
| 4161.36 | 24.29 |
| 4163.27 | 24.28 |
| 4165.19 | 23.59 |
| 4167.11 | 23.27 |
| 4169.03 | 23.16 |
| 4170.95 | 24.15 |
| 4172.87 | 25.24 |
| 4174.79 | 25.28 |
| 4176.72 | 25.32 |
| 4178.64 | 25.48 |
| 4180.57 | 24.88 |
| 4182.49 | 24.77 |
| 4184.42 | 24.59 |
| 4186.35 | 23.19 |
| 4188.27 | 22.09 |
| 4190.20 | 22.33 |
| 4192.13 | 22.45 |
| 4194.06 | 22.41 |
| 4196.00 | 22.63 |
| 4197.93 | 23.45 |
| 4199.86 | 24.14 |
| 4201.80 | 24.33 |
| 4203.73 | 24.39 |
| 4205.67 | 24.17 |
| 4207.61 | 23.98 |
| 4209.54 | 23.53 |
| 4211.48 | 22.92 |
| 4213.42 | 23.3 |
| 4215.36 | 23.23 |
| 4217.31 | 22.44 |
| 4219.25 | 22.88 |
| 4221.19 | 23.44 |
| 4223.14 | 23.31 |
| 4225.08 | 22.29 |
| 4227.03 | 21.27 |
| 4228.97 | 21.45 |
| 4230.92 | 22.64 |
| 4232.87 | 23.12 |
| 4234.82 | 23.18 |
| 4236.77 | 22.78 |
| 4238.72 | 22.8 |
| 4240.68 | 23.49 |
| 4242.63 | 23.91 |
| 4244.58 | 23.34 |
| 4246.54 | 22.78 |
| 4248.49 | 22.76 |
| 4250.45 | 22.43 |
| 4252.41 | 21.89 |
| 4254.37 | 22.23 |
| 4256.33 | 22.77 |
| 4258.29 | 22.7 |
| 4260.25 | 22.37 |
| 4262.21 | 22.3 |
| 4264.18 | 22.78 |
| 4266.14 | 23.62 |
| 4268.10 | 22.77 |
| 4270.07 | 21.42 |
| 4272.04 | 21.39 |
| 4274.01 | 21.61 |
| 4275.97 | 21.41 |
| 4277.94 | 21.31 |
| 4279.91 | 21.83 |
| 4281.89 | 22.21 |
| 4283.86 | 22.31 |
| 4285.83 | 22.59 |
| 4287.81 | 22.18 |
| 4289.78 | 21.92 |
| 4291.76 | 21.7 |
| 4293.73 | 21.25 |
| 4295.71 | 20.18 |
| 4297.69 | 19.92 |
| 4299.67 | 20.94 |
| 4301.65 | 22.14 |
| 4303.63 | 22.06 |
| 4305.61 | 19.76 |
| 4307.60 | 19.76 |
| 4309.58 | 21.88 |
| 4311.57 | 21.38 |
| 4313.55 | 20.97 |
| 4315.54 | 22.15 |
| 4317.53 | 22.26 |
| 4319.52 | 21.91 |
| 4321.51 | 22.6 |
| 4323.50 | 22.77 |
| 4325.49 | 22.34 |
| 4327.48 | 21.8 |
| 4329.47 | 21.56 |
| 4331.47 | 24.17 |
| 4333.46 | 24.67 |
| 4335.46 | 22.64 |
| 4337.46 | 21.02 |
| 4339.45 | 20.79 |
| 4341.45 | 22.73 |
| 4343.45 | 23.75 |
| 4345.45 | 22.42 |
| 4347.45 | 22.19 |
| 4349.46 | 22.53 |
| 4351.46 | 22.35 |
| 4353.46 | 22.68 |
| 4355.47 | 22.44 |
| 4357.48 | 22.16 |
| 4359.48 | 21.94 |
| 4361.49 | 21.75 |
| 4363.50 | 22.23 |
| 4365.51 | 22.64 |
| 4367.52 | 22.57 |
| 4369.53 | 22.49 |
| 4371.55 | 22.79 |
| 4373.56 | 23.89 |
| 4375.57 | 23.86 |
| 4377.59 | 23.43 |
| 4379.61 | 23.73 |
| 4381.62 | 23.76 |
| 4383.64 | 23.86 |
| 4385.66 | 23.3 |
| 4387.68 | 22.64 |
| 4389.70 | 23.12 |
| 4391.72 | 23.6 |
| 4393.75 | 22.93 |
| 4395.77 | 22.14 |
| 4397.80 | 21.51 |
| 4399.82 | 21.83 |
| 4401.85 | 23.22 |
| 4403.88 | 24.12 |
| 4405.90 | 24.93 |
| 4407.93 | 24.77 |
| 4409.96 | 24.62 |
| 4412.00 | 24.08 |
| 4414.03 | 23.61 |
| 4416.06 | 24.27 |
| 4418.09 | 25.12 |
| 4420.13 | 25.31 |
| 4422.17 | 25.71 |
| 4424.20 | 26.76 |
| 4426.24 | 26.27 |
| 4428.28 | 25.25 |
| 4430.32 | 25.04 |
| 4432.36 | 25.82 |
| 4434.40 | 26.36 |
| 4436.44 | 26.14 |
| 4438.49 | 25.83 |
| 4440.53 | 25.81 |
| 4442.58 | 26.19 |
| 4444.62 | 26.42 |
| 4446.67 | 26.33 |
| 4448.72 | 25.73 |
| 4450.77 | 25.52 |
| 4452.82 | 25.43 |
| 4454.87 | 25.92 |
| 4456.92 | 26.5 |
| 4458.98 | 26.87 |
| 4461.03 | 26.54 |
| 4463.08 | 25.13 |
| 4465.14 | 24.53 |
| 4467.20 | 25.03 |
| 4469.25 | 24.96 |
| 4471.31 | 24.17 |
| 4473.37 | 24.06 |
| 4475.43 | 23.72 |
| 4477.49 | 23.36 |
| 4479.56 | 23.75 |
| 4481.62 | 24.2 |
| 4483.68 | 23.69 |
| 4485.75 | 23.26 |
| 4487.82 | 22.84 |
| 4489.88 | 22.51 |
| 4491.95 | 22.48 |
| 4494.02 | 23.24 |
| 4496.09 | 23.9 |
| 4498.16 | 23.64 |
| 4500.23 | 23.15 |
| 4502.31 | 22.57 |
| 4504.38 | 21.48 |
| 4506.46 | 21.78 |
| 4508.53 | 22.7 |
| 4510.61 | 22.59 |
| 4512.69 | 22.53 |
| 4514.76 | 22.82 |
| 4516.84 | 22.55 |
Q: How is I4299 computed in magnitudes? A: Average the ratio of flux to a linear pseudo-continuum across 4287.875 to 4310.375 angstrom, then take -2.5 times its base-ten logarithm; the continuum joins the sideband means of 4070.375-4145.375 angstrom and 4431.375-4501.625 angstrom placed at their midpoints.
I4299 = 0.19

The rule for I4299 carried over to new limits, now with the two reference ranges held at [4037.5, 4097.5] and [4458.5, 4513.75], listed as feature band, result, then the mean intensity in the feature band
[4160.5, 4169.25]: 0.11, 23.8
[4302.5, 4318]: 0.18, 21.2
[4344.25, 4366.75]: 0.11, 22.3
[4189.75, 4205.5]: 0.12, 23.3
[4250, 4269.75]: 0.14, 22.6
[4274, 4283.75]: 0.17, 21.7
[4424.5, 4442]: -0.08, 25.9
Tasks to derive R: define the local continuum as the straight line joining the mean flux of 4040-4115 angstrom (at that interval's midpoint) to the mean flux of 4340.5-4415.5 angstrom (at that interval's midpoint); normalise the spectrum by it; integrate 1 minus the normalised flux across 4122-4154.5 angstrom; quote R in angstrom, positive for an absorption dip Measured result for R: 1.7 angstrom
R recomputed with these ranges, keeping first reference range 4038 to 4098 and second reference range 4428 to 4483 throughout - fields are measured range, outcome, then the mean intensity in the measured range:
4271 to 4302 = 5.46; 21.5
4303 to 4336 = 5.02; 22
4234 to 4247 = 1.56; 23.2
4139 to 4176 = 3.43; 24.3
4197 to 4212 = 1.50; 23.9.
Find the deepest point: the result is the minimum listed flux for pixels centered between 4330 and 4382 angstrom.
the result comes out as 20.79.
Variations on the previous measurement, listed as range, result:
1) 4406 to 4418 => 23.61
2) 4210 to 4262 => 21.27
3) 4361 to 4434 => 21.51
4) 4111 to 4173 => 23.16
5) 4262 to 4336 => 19.76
